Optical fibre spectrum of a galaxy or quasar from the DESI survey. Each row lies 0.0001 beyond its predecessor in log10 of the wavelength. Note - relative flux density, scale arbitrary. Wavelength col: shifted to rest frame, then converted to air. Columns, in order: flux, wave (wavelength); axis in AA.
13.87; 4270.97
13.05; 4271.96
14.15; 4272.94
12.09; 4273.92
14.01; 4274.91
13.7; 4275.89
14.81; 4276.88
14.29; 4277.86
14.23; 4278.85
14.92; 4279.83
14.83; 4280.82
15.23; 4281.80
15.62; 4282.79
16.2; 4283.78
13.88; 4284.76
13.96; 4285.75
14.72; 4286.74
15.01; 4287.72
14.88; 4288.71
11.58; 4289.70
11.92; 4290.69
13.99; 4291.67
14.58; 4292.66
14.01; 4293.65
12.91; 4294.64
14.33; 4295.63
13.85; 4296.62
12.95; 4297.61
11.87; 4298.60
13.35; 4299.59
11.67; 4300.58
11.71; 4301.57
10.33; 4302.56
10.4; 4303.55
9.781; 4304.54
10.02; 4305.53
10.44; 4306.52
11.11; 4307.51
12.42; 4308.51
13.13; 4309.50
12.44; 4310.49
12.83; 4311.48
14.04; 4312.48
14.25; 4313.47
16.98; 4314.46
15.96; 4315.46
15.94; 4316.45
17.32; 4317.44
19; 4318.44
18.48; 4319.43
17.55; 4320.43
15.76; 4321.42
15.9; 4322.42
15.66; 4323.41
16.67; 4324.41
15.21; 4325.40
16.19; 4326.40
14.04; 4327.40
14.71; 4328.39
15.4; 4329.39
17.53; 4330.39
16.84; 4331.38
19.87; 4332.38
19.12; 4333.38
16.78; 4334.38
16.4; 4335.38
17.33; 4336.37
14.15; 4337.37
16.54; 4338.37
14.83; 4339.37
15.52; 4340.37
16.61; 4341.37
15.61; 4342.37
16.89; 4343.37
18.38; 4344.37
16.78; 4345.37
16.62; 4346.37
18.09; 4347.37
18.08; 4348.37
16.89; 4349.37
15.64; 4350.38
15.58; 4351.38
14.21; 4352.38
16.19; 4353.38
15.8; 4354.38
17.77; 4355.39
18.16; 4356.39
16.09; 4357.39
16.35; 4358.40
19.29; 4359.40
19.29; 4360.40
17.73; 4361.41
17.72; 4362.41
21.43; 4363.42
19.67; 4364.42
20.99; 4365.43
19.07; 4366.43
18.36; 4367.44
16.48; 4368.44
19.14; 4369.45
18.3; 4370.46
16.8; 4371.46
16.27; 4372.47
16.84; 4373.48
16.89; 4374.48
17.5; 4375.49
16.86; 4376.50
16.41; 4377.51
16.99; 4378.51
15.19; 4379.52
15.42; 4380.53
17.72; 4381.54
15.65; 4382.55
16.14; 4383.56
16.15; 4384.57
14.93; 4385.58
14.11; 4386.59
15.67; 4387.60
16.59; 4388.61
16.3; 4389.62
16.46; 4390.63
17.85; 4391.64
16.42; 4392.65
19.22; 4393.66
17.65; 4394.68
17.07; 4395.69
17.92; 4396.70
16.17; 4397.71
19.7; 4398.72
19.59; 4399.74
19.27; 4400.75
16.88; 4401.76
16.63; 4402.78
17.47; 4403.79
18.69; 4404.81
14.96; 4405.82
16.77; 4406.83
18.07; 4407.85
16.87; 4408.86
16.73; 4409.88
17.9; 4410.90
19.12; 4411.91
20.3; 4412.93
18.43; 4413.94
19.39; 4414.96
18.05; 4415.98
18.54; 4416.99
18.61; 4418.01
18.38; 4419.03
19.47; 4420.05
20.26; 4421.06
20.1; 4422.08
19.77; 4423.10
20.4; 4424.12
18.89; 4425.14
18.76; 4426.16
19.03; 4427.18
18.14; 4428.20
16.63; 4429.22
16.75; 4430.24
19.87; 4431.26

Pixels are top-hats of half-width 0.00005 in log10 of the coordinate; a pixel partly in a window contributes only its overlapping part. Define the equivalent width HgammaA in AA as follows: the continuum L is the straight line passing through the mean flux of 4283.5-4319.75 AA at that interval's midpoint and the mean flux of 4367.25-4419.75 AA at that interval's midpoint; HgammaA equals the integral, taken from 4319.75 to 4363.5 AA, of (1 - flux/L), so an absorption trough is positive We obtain -4.4 AA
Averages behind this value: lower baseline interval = 13.5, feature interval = 16.7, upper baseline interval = 17.3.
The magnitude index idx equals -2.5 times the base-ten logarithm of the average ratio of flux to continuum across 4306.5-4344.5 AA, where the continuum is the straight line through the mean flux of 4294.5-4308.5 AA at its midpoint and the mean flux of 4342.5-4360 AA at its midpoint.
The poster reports -0.11 mag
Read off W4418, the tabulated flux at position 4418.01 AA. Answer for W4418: 18.61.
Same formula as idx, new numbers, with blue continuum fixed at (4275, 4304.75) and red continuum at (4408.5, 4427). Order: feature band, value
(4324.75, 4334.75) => -0.09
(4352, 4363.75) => -0.07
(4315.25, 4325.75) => -0.13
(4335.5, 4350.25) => -0.05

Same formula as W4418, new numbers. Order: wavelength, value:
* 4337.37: 14.15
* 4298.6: 11.87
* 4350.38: 15.64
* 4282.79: 15.62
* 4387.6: 15.67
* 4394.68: 17.65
